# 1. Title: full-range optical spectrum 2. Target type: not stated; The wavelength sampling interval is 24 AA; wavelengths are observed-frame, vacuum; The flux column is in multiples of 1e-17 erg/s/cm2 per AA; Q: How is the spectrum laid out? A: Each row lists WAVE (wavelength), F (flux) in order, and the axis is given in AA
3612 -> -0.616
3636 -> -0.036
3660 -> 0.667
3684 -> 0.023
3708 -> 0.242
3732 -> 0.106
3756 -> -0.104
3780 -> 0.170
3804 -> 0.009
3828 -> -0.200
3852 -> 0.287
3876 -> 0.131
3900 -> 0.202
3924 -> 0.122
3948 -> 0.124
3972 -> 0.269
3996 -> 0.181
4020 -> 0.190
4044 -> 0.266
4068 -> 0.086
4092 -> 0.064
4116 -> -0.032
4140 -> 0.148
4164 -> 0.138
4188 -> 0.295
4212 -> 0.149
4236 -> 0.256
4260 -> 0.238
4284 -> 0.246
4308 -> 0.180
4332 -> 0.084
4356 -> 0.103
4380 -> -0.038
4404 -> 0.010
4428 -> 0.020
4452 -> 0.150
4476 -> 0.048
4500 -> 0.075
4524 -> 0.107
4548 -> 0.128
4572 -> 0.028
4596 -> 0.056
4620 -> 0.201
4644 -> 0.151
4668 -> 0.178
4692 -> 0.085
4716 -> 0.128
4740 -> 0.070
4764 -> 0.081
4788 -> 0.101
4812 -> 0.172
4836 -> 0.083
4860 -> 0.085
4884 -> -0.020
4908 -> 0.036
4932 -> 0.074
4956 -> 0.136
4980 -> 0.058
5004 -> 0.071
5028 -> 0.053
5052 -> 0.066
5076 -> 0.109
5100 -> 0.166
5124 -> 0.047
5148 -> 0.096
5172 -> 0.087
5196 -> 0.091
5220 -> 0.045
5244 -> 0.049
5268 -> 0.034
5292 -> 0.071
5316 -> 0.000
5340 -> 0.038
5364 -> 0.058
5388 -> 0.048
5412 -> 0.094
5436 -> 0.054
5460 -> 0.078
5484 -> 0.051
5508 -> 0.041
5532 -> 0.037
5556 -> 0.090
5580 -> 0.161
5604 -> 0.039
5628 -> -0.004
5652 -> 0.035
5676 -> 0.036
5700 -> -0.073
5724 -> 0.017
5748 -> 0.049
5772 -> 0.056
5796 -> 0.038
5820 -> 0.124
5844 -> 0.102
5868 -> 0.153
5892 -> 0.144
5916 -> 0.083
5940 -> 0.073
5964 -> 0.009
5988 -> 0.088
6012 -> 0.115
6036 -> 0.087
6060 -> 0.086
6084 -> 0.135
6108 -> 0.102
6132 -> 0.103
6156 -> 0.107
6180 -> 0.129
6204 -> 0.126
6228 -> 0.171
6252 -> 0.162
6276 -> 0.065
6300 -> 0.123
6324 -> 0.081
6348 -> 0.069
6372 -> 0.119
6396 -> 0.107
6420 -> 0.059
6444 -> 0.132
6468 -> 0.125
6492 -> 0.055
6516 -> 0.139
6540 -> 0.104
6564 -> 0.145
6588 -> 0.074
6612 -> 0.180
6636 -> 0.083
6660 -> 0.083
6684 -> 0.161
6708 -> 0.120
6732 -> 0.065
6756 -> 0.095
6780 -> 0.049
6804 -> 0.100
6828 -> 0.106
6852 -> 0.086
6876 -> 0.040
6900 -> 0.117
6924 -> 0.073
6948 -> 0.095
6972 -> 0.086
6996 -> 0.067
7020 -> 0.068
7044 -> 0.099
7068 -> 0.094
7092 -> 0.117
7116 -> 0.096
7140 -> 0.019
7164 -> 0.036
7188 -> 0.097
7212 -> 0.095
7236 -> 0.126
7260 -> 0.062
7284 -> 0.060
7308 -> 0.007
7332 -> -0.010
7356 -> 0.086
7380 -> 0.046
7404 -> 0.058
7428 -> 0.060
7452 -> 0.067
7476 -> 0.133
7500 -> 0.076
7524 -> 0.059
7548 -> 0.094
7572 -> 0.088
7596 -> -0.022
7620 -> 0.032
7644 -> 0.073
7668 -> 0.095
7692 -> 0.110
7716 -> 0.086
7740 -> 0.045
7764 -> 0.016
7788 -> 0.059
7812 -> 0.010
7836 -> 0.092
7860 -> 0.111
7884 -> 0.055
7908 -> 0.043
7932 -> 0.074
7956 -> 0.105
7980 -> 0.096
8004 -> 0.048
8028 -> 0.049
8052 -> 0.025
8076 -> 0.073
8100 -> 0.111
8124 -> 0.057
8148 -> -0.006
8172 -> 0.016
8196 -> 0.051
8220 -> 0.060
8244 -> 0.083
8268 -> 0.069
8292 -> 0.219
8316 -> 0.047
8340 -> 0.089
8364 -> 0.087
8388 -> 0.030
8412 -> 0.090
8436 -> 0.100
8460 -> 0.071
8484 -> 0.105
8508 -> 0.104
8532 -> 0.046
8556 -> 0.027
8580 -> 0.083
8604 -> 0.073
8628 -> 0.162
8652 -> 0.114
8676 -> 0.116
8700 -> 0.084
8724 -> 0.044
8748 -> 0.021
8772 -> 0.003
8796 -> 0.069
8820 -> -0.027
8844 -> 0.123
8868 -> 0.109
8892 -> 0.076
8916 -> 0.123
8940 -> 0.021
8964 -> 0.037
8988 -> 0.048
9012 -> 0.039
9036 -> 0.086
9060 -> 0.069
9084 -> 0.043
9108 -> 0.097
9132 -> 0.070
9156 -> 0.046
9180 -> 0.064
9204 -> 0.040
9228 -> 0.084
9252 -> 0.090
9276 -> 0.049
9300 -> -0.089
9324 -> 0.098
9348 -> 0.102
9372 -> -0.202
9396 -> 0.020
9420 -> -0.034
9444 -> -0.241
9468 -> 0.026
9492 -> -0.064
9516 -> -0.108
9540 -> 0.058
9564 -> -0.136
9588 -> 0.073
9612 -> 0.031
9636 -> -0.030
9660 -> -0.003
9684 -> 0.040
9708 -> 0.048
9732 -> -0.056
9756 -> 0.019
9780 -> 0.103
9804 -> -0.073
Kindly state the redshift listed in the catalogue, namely 0.577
